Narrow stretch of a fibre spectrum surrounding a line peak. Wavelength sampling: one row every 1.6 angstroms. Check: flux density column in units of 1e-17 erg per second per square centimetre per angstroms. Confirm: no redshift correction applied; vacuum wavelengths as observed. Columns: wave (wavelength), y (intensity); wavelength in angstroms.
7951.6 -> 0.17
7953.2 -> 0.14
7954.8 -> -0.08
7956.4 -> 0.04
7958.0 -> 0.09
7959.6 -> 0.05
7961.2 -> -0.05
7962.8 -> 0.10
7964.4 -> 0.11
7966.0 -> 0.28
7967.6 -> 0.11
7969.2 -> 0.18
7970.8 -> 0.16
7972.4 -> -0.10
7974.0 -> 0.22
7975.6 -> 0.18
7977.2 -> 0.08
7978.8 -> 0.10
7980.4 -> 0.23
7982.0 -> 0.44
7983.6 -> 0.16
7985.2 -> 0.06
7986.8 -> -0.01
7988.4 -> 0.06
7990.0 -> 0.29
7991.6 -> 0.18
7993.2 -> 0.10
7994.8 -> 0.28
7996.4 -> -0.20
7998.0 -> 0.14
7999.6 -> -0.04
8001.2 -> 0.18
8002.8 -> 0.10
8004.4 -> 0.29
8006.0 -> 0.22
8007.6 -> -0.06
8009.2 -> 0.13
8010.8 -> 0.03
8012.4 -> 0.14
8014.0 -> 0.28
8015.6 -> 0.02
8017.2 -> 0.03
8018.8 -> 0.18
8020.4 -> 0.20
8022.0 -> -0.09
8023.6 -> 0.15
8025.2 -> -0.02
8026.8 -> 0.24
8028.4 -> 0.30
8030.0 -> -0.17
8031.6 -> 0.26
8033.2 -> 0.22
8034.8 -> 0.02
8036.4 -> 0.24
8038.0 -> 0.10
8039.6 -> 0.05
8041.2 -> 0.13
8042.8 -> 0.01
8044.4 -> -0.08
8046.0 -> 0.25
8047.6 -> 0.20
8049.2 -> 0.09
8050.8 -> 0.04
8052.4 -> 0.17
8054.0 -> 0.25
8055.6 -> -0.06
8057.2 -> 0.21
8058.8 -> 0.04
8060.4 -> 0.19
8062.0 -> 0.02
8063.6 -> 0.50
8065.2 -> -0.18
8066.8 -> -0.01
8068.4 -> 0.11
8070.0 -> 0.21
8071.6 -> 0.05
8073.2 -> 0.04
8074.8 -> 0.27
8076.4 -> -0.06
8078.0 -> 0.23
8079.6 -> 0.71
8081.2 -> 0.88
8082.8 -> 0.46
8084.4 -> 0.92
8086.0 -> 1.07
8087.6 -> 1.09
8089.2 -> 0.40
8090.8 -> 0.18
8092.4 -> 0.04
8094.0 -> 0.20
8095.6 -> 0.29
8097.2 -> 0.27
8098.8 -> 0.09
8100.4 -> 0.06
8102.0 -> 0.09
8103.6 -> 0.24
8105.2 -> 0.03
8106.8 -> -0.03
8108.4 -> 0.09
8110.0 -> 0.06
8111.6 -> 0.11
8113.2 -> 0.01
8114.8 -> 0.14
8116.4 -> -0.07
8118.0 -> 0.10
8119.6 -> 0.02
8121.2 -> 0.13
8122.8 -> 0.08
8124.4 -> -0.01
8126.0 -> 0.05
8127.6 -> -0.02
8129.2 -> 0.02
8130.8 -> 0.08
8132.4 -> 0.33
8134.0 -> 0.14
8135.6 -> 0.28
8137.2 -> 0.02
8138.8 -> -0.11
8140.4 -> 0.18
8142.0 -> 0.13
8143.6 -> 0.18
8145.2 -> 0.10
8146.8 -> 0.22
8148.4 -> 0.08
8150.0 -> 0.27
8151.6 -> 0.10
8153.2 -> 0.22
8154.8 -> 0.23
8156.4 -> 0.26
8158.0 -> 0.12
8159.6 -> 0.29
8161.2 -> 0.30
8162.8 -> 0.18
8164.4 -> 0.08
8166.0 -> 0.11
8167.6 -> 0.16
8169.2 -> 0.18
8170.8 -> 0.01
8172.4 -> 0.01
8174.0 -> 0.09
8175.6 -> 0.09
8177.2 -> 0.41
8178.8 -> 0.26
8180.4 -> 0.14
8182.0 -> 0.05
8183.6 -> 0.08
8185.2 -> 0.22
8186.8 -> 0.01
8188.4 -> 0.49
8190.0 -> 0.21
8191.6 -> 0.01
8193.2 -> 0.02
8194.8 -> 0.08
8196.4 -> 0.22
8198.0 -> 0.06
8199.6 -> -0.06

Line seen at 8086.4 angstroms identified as [O II]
